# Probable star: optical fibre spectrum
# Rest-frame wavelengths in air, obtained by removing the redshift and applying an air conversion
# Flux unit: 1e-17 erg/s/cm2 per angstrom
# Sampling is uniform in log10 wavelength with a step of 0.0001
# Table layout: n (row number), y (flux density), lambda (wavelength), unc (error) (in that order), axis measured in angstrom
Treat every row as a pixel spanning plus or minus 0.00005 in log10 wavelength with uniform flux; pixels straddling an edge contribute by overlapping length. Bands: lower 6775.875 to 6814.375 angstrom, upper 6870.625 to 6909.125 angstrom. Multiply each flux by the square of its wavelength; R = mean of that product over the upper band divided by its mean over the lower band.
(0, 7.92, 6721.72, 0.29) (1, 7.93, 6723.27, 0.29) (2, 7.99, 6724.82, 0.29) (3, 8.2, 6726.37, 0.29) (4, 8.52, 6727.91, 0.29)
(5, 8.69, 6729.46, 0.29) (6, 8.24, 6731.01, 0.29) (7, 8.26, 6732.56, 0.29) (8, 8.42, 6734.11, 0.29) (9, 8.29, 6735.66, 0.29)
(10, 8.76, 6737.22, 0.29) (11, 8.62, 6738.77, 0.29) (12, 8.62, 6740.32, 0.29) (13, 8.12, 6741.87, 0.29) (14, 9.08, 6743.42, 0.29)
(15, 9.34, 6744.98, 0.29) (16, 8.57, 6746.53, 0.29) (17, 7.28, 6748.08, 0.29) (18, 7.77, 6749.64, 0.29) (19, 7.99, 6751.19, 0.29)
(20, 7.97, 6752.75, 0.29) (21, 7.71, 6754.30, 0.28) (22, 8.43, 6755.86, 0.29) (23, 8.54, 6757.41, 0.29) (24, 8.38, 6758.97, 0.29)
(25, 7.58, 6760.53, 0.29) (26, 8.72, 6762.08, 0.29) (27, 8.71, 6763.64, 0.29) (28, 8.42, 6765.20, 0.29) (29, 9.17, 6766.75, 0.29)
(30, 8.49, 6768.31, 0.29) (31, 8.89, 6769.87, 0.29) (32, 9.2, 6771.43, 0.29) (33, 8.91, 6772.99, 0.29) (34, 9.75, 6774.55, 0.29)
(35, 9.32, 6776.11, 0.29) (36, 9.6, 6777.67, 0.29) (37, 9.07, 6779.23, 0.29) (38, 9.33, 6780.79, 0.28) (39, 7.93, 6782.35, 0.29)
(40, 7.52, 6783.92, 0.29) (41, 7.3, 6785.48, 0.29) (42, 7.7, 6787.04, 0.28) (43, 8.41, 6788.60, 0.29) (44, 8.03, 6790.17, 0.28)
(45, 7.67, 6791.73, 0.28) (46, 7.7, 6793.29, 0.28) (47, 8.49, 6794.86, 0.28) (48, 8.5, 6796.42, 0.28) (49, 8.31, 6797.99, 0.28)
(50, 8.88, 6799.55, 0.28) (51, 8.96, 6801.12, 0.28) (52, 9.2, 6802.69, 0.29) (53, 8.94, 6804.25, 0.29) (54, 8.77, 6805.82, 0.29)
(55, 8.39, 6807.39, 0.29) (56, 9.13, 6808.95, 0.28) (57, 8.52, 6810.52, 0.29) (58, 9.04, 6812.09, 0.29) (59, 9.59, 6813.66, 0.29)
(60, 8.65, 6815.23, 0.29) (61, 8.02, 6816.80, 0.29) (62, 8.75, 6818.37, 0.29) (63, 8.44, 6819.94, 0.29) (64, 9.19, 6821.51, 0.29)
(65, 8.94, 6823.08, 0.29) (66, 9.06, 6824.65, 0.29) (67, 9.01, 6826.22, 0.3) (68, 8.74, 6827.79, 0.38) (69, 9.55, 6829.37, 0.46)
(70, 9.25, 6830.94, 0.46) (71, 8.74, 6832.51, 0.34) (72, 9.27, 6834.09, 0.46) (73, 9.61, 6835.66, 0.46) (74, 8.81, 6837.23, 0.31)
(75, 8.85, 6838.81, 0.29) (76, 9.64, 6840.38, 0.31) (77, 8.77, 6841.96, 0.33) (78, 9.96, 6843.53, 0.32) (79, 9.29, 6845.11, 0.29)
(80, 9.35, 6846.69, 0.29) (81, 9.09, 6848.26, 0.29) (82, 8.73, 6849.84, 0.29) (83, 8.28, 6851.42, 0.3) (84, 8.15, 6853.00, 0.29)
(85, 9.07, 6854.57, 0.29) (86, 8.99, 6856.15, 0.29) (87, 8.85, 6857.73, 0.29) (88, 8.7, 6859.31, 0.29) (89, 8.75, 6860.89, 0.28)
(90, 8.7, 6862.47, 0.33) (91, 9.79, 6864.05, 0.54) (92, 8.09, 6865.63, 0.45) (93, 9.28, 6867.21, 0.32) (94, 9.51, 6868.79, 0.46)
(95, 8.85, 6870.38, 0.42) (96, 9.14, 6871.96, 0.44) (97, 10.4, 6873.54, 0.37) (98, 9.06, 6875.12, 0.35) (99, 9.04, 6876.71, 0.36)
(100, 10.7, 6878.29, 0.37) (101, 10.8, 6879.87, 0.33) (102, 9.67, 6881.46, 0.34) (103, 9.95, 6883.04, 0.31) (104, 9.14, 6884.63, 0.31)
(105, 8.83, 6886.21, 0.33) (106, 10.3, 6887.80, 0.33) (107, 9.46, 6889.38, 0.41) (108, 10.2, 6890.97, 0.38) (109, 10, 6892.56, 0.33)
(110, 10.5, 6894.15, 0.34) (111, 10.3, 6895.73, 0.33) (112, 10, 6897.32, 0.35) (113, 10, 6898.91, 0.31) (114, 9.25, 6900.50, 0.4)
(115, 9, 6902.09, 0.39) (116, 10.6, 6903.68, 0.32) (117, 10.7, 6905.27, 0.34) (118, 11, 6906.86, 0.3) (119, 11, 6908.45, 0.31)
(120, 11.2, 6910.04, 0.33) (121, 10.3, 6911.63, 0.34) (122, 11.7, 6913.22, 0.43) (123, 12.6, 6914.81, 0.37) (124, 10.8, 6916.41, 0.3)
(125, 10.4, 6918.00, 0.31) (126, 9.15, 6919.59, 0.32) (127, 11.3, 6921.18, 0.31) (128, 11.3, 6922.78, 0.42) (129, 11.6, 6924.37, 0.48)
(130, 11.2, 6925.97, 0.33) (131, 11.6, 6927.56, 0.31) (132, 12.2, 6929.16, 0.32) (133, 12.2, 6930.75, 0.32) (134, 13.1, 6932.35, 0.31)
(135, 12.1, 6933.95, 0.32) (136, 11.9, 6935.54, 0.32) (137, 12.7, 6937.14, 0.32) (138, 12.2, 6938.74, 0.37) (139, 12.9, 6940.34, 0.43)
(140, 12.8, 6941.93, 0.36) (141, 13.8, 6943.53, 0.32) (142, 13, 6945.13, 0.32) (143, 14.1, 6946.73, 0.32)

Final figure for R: 1.19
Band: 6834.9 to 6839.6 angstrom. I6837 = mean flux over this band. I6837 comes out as 9.09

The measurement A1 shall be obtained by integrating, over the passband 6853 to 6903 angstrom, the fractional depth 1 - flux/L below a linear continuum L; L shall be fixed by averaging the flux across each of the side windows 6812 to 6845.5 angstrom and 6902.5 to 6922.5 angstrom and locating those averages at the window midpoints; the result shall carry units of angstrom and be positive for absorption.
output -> 3.2 angstrom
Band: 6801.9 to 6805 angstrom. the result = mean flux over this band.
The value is 9.08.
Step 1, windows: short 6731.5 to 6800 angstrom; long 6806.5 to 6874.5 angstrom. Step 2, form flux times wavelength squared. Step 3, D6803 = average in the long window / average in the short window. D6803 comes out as 1.1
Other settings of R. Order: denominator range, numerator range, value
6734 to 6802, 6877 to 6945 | 1.35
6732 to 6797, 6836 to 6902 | 1.14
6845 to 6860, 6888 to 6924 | 1.21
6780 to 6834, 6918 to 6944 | 1.44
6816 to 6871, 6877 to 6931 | 1.19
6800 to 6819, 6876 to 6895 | 1.15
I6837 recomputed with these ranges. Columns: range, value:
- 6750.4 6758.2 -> 8.13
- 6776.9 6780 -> 9.34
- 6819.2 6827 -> 8.94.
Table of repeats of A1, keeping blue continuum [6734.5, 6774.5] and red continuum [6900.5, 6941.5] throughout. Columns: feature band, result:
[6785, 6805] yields 1.9 angstrom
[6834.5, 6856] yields 2.1 angstrom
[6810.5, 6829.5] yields 1.5 angstrom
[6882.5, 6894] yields 1.1 angstrom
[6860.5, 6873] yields 1.6 angstrom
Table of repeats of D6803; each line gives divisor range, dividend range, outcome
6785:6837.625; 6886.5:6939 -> 1.29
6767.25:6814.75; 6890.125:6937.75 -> 1.32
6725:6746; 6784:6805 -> 0.99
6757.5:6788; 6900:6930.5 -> 1.32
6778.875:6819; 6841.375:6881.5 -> 1.10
